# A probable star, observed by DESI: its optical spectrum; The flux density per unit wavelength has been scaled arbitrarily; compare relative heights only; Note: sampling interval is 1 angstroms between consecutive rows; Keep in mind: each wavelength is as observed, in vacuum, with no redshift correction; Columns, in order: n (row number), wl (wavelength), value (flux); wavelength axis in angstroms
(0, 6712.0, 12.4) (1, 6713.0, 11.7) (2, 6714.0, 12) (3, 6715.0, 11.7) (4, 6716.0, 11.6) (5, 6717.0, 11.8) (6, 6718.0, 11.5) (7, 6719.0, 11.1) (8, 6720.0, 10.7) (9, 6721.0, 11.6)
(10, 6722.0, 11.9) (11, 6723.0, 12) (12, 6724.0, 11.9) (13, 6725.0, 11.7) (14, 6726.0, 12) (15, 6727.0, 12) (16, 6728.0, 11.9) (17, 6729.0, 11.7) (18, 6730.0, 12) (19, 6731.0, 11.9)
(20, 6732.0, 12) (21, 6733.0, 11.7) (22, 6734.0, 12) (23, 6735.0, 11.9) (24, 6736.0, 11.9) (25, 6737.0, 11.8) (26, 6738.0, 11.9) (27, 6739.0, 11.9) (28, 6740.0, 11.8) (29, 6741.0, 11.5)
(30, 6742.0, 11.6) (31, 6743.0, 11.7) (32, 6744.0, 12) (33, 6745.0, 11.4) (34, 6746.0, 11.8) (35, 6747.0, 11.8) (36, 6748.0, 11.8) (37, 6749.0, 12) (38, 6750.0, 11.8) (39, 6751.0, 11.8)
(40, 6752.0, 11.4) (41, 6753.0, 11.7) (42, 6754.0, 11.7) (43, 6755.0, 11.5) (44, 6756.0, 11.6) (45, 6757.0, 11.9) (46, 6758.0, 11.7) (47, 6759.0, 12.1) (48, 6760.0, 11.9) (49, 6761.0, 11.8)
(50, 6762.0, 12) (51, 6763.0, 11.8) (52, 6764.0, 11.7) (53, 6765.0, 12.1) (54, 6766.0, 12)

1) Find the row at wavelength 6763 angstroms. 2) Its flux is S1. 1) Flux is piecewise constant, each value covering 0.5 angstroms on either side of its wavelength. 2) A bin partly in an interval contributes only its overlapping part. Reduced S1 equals 11.8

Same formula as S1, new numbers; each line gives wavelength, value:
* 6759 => 12.1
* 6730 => 12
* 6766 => 12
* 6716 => 11.6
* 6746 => 11.8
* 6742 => 11.6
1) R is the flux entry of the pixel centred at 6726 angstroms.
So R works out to 12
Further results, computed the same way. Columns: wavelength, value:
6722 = 11.9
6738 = 11.9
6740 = 11.8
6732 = 12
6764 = 11.7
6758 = 11.7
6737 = 11.8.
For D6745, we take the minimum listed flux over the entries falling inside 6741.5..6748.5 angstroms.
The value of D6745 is 11.4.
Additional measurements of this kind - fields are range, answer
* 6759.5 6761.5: 11.8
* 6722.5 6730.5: 11.7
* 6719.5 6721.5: 10.7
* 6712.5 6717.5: 11.6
